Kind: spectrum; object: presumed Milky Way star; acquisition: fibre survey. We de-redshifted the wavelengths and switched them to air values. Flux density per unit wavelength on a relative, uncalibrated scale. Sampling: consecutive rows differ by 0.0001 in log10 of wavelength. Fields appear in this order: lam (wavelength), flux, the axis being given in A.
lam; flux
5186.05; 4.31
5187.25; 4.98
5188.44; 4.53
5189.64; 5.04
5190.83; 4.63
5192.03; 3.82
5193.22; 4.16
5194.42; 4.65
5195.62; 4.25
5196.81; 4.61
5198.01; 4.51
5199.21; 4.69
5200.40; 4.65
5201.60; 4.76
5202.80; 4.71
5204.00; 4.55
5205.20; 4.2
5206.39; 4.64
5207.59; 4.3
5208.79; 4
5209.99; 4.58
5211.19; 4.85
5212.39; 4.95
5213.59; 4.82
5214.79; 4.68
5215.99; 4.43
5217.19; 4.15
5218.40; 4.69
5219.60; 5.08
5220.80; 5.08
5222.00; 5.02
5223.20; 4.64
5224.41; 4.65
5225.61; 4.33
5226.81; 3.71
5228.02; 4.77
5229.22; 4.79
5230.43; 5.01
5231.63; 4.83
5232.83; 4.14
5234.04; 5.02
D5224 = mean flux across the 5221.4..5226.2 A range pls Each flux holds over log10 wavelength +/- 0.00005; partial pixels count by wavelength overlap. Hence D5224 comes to 4.66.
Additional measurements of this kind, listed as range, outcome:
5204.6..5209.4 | 4.29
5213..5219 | 4.55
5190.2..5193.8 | 4.22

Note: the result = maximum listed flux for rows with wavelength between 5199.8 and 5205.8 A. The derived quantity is 4.76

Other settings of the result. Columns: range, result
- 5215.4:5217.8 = 4.43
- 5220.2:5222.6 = 5.08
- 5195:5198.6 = 4.61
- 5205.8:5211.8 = 4.85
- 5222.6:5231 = 5.01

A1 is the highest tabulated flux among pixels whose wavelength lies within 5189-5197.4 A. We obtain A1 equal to 5.04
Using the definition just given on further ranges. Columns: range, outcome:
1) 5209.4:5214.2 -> 4.95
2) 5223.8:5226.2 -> 4.65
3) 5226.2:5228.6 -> 4.77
